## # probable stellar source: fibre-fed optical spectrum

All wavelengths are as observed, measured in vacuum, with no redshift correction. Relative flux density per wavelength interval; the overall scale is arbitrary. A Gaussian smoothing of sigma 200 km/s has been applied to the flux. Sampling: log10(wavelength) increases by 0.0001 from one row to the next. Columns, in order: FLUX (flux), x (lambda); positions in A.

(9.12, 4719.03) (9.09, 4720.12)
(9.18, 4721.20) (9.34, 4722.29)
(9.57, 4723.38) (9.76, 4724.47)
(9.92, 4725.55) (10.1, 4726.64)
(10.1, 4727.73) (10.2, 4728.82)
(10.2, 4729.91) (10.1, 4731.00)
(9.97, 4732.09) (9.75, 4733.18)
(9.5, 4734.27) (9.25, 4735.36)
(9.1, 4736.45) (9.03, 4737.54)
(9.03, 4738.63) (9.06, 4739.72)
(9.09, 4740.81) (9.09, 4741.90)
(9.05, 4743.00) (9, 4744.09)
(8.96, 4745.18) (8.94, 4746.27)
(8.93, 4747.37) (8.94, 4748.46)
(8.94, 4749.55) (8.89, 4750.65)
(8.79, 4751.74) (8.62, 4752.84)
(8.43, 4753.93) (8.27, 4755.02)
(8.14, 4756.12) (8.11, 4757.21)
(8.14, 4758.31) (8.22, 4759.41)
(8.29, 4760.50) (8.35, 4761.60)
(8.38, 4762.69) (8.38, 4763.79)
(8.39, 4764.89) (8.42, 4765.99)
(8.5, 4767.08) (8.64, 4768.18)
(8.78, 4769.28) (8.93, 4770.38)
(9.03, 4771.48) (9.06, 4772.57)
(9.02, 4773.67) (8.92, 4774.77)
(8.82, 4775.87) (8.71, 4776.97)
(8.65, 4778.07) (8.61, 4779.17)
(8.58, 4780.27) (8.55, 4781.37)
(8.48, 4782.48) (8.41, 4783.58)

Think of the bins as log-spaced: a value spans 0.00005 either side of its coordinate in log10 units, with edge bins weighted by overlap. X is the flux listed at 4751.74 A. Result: 8.79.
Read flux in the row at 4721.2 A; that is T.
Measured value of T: 9.18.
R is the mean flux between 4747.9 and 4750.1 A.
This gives 8.95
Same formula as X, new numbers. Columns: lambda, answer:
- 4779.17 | 8.61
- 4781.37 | 8.55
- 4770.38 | 8.93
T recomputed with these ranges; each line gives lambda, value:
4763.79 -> 8.38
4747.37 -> 8.93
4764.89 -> 8.39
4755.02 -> 8.27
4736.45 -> 9.1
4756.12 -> 8.14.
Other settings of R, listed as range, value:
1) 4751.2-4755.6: 8.52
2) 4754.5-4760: 8.17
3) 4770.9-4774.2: 9.05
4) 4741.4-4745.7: 9.02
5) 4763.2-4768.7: 8.46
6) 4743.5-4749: 8.96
